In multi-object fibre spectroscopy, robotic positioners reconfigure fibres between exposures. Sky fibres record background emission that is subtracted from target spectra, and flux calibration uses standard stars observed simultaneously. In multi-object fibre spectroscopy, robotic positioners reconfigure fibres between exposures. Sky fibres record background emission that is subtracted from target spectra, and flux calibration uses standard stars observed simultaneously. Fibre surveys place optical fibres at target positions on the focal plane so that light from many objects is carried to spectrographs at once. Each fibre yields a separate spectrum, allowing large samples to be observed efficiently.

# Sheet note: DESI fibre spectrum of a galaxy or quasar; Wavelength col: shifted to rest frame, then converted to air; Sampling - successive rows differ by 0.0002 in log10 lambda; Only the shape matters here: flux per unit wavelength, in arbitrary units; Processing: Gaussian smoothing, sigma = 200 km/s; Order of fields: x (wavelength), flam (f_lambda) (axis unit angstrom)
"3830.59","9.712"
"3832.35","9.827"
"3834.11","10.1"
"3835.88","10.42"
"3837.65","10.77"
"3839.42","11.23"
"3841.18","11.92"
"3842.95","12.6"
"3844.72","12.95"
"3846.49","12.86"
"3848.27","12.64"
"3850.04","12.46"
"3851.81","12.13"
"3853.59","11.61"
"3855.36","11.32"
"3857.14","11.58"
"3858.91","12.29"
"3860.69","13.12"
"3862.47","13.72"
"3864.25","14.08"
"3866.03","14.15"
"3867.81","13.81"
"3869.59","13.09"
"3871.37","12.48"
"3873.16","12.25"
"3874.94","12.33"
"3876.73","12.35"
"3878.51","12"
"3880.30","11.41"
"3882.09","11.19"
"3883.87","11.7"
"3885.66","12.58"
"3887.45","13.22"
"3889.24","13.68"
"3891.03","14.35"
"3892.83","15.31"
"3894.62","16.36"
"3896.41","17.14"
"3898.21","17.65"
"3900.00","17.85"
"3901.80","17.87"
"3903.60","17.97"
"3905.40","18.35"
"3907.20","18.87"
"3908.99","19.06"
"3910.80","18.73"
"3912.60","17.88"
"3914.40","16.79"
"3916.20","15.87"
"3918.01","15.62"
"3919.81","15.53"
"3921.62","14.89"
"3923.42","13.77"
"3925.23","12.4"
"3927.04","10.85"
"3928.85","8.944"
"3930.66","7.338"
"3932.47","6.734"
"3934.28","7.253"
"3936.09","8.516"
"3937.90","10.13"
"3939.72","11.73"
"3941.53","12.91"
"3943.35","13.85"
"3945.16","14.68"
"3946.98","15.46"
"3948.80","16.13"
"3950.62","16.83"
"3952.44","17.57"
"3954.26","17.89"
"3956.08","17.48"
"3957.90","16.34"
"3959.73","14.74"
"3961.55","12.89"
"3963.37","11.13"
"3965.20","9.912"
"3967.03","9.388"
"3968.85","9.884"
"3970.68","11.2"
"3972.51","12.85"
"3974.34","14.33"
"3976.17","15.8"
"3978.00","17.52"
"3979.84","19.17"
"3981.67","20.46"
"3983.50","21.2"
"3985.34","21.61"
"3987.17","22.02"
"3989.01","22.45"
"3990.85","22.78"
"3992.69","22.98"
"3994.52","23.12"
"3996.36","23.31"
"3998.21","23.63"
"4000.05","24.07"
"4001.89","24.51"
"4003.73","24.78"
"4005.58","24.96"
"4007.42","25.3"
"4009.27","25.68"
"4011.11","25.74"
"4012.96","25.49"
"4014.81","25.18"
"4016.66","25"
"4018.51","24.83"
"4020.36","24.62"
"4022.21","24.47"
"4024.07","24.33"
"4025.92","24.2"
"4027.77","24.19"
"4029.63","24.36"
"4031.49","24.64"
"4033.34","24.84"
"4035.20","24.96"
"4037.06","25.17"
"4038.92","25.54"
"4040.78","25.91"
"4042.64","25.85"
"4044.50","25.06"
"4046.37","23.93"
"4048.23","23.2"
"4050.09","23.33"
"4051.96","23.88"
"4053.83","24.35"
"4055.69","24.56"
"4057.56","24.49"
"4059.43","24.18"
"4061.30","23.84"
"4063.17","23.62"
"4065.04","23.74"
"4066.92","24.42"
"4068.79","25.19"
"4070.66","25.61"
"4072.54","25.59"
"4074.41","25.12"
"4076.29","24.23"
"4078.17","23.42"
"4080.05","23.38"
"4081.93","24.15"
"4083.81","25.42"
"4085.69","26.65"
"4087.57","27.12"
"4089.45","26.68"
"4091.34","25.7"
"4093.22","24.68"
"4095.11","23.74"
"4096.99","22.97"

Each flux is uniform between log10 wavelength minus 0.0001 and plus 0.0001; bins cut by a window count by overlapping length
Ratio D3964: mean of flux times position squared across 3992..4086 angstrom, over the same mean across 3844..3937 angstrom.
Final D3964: 1.94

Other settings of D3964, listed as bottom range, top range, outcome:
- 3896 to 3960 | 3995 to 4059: 1.76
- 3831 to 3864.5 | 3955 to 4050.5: 1.95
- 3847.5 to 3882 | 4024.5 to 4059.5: 2.14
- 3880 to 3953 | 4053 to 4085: 1.85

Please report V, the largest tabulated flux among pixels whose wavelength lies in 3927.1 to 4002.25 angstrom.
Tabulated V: 24.51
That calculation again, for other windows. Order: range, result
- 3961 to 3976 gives 14.33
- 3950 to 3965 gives 17.89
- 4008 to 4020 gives 25.74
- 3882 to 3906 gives 18.35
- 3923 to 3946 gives 14.68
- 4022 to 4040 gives 25.54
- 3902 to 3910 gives 19.06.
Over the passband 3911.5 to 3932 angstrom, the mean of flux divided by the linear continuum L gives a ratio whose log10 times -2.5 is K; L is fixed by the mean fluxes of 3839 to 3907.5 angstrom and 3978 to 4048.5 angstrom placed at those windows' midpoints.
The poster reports 0.26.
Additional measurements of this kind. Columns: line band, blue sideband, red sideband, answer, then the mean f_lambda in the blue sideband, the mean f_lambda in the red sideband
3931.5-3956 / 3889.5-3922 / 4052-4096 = 0.39 mag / 17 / 24.8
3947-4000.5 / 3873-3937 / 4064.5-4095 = 0.06 mag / 14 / 25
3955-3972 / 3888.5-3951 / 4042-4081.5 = 0.35 mag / 14.5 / 24.3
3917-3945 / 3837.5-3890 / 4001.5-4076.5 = 0.43 mag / 12.5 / 24.7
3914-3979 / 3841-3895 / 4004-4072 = 0.35 mag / 12.8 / 24.7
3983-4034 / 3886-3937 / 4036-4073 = -0.13 mag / 14.6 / 24.6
